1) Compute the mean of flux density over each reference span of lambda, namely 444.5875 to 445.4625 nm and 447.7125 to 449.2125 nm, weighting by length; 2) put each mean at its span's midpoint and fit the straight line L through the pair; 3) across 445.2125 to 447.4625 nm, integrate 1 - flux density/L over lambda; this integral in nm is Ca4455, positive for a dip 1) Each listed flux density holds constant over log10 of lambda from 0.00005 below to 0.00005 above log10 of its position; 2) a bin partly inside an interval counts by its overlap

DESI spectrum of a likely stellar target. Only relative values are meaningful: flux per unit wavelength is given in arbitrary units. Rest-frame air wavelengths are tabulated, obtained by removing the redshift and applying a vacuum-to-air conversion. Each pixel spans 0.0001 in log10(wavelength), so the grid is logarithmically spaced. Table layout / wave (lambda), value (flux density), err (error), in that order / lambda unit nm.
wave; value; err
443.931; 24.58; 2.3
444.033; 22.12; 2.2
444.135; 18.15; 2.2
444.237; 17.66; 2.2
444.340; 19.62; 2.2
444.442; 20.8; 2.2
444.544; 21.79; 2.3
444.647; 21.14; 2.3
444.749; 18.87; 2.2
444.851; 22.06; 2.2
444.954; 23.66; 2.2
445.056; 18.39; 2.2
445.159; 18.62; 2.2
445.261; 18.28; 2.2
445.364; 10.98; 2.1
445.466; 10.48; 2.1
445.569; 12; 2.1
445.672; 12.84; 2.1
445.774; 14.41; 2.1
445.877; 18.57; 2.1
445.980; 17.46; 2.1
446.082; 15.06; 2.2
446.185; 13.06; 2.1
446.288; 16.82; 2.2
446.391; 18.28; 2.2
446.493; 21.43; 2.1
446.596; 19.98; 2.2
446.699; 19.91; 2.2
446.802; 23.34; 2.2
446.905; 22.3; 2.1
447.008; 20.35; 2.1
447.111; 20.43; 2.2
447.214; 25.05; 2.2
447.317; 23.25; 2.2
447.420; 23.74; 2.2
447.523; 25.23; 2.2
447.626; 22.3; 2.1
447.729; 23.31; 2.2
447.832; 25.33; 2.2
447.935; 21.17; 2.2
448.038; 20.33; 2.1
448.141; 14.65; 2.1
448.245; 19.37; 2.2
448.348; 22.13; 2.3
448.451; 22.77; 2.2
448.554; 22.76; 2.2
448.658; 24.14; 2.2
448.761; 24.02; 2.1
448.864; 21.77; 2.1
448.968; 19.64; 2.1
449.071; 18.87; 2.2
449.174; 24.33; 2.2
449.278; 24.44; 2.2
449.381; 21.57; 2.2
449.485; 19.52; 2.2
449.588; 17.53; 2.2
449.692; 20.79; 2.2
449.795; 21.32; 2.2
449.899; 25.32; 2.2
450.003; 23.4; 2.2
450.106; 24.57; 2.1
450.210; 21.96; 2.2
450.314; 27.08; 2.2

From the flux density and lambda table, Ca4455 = 0.20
